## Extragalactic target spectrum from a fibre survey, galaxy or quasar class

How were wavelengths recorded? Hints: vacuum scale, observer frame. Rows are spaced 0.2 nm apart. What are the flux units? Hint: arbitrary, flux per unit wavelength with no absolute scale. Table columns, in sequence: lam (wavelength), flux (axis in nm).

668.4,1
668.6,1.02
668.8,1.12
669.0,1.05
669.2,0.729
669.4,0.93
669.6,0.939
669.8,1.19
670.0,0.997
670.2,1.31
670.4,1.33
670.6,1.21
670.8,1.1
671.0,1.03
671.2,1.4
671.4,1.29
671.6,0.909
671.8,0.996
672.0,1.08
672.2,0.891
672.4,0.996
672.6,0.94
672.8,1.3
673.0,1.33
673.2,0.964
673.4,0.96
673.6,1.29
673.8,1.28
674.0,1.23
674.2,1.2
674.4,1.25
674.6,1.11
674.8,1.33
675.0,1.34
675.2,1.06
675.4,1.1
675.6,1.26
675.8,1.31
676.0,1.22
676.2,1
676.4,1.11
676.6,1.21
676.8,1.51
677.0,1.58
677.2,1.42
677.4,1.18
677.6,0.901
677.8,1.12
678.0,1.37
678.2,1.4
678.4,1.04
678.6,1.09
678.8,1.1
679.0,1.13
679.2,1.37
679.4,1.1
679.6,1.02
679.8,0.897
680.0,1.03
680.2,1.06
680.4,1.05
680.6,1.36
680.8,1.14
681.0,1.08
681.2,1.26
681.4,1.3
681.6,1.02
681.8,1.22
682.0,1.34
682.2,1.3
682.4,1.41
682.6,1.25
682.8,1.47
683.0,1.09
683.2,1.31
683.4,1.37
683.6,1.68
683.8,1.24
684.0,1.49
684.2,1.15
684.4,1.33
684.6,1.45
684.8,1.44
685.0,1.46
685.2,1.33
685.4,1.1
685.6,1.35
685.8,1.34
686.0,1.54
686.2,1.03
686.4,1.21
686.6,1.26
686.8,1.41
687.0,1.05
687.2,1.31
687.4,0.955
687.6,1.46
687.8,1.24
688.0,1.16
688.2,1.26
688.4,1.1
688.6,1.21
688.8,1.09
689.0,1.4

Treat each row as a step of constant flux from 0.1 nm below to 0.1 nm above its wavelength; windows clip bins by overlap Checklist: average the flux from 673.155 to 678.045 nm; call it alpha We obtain 1.21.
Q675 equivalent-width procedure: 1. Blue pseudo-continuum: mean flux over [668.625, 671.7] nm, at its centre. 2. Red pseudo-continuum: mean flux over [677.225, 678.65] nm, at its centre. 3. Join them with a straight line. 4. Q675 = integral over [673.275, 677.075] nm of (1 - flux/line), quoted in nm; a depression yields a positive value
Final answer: -0.26 nm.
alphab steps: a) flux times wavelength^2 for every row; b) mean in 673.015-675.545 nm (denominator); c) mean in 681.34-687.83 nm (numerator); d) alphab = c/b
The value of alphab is 1.1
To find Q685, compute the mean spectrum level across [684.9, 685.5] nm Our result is 1.3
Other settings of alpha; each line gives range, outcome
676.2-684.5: 1.23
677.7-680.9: 1.14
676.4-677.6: 1.32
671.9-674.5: 1.13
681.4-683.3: 1.27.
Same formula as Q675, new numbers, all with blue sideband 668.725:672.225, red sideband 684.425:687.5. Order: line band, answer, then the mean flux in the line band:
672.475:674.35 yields -0.069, 1.17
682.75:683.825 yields -0.098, 1.36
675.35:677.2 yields -0.171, 1.27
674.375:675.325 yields -0.058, 1.21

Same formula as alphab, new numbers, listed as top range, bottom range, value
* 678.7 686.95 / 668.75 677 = 1.13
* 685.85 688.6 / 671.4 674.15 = 1.17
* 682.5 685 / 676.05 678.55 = 1.12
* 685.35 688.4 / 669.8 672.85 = 1.16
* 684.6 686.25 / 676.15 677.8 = 1.11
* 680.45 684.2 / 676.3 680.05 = 1.10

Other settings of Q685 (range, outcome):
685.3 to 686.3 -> 1.27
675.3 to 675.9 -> 1.22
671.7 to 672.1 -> 1.04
